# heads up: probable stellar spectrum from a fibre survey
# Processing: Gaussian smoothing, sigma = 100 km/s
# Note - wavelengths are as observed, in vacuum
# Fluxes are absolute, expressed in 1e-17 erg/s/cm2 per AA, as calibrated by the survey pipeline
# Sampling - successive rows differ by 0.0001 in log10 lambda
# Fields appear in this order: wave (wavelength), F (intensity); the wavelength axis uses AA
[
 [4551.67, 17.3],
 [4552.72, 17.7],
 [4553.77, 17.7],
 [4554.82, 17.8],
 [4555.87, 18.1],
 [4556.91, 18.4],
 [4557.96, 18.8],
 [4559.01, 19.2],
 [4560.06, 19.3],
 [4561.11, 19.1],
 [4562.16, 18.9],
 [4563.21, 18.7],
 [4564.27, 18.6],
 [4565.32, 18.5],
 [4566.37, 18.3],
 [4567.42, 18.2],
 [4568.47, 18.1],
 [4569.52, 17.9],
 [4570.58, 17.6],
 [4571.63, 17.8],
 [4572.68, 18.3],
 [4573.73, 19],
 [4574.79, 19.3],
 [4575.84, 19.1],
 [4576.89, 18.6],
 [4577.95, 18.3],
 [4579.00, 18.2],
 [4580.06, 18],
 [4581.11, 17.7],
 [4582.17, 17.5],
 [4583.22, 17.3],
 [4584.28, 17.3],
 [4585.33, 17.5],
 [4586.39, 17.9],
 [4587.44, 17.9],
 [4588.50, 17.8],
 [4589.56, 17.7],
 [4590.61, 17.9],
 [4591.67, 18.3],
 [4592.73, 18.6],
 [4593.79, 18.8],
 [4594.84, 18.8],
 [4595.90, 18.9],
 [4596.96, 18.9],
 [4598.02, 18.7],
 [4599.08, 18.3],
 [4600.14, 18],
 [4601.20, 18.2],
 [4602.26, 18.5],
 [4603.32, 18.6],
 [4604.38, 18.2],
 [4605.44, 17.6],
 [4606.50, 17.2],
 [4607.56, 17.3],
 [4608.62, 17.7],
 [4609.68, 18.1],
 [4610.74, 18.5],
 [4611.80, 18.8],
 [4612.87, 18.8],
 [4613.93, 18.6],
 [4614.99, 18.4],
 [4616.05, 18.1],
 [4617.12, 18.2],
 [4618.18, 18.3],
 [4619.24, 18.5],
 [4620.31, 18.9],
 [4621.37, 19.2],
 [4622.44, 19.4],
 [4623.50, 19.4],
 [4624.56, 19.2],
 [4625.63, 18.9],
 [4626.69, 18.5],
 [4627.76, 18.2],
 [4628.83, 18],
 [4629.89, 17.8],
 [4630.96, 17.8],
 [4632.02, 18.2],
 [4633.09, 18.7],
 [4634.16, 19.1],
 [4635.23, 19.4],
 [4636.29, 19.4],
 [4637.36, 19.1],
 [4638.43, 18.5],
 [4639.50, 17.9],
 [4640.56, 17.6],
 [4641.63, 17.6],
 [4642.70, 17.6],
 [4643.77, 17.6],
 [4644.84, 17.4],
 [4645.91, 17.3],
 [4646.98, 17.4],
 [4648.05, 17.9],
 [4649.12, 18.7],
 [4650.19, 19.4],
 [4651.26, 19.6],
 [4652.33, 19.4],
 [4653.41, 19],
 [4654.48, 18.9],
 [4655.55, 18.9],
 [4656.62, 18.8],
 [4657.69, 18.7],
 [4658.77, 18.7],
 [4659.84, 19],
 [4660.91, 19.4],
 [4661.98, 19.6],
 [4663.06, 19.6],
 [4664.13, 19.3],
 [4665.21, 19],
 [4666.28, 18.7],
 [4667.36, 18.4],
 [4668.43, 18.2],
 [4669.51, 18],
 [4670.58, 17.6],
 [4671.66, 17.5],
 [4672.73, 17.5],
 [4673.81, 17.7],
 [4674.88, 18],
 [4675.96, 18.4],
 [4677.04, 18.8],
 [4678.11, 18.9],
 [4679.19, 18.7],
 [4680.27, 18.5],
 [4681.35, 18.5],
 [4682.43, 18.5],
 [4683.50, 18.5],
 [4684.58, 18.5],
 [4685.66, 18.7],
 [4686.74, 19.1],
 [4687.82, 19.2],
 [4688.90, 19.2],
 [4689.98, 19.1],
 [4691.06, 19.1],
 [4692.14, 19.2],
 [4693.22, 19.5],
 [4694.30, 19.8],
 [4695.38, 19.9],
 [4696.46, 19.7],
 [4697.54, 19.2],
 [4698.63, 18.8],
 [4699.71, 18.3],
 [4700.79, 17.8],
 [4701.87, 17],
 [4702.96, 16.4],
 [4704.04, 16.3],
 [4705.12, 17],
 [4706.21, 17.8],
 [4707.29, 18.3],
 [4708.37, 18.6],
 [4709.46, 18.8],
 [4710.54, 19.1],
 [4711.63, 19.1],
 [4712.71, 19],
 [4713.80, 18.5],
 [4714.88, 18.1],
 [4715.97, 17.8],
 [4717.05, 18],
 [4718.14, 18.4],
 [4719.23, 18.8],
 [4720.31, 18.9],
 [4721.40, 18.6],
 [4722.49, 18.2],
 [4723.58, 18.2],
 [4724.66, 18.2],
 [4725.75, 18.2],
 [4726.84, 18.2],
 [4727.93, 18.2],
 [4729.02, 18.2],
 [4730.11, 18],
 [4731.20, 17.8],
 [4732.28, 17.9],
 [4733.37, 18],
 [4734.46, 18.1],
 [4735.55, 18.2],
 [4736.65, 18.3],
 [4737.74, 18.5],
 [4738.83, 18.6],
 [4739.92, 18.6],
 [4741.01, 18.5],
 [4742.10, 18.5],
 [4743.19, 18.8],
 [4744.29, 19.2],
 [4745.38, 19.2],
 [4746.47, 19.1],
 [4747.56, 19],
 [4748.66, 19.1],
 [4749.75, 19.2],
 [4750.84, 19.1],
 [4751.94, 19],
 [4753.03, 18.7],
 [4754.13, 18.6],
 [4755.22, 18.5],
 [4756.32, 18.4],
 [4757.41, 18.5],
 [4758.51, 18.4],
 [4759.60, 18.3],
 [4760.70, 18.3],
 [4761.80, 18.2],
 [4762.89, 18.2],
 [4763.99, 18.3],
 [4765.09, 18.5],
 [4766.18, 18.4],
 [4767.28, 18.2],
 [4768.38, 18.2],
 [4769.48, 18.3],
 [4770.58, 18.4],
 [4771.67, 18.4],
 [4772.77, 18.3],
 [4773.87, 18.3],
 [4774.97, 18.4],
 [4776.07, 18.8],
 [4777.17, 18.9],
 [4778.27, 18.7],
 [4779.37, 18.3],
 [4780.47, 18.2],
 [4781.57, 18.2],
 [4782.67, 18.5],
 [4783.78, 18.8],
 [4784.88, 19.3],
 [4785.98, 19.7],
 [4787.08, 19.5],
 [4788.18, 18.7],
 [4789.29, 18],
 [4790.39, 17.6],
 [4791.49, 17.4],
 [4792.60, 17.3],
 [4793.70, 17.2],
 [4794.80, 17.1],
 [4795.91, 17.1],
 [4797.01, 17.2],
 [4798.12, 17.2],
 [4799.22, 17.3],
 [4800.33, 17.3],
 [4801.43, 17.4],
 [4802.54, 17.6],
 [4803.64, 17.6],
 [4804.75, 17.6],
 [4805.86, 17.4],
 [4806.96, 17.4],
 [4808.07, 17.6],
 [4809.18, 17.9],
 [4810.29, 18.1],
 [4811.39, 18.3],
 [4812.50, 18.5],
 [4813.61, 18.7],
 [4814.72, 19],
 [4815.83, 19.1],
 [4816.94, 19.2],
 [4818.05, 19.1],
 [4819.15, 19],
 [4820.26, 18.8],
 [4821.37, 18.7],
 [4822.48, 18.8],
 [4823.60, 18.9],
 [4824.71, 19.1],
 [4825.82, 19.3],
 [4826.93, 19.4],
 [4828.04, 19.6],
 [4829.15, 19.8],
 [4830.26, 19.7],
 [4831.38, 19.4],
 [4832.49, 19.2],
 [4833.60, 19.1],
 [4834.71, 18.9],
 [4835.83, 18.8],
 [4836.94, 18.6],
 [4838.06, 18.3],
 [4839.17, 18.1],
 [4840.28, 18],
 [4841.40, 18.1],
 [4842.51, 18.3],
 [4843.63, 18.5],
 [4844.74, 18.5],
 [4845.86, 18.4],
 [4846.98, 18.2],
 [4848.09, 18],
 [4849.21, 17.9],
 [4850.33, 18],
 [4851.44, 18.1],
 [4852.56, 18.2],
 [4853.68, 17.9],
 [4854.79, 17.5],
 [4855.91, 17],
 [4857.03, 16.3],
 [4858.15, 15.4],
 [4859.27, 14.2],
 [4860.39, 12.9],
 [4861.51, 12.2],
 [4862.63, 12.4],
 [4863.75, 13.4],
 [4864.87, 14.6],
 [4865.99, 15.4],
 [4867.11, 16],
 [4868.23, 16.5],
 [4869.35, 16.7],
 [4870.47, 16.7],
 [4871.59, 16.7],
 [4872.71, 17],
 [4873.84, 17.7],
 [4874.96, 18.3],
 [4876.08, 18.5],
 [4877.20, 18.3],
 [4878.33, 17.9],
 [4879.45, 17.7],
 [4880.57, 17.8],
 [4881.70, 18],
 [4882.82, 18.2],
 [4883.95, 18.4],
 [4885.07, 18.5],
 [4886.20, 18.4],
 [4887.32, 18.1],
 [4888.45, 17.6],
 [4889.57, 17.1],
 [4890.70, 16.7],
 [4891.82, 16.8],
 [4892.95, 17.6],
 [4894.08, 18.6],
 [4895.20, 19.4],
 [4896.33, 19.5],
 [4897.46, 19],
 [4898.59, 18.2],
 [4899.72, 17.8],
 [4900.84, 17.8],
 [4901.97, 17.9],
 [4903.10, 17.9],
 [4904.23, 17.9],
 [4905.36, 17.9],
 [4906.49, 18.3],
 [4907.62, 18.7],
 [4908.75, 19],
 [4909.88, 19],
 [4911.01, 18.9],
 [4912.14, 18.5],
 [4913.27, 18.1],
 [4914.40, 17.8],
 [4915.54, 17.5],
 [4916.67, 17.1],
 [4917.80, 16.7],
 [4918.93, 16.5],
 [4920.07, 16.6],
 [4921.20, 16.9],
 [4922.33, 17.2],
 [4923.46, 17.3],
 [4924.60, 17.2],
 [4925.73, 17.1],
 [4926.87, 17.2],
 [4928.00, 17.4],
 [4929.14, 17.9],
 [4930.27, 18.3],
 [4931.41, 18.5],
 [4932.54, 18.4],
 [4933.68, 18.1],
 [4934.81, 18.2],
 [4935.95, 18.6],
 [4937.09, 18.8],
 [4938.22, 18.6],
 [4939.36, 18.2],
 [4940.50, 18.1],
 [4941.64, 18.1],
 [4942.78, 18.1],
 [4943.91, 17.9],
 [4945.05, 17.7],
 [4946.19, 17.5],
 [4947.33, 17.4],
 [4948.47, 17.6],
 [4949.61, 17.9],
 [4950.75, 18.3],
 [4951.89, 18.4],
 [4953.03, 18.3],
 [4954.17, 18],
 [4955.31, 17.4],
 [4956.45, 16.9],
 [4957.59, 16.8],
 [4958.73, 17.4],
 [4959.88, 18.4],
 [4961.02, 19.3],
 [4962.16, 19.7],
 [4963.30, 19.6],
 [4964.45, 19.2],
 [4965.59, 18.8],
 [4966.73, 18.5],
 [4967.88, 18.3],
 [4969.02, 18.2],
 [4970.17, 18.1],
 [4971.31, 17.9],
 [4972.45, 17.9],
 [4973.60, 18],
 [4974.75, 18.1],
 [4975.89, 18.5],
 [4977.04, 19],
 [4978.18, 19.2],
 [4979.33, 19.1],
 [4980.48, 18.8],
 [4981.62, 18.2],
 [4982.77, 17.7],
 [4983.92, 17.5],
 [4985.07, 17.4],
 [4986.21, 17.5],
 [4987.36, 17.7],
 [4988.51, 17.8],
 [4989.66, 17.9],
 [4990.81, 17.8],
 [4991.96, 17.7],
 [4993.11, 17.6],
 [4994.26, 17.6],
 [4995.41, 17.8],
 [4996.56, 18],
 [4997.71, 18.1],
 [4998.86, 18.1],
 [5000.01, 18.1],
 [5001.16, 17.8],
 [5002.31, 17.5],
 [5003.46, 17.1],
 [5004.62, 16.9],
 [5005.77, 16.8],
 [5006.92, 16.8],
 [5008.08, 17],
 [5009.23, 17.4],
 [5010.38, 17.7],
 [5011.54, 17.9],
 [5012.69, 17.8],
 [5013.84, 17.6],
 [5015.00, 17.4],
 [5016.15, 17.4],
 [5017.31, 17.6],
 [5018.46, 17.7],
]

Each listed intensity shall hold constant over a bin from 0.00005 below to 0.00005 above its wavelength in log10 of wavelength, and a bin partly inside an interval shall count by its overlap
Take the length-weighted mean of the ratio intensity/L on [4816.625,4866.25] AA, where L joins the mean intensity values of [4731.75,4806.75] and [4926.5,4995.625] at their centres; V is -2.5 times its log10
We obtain 0.03 mag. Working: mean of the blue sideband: 18.3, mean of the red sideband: 18.1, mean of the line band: 17.7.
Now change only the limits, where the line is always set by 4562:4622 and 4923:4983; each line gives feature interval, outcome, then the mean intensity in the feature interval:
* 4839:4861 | 0.051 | 17.3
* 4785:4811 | 0.028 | 17.7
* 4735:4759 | -0.030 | 18.7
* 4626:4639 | -0.018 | 18.6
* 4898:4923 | 0.020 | 17.8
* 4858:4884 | 0.121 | 16.3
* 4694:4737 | -0.004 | 18.3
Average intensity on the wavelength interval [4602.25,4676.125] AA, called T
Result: 18.4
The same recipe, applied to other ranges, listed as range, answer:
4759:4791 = 18.5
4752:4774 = 18.4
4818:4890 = 17.7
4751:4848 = 18.4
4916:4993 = 18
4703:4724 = 18.2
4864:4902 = 17.6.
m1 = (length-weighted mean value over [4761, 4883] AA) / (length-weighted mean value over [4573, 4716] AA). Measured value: 0.97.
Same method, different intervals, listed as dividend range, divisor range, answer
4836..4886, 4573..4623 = 0.93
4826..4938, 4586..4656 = 0.96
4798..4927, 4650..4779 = 0.96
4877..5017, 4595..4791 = 0.97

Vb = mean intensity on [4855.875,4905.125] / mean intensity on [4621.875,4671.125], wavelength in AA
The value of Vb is 0.92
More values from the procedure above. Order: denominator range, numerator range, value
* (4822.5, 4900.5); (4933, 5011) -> 1.02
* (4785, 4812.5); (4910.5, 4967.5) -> 1.01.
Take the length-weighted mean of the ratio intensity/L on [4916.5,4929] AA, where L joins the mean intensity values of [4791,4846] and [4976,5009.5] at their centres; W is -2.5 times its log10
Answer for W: 0.06 mag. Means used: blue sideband 18.3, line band 17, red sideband 17.8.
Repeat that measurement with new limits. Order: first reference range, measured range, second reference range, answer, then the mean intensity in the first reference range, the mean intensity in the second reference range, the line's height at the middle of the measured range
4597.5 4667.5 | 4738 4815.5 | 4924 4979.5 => 0.00 mag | 18.5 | 18.2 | 18.4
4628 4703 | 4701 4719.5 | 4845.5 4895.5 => 0.01 mag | 18.6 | 17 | 18.2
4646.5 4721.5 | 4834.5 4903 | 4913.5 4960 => 0.04 mag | 18.6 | 17.7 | 17.9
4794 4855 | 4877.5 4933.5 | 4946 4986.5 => 0.02 mag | 18.3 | 18.2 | 18.3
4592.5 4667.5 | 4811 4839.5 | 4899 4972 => -0.05 mag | 18.5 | 18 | 18.2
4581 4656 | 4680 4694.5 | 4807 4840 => -0.03 mag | 18.3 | 18.8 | 18.5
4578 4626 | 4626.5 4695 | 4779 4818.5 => -0.02 mag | 18.3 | 18.1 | 18.2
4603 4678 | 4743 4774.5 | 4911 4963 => -0.02 mag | 18.5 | 17.8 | 18.2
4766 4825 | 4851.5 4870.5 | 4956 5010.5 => 0.17 mag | 18.2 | 18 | 18.1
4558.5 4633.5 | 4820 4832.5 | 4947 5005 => -0.06 mag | 18.3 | 18.1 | 18.2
